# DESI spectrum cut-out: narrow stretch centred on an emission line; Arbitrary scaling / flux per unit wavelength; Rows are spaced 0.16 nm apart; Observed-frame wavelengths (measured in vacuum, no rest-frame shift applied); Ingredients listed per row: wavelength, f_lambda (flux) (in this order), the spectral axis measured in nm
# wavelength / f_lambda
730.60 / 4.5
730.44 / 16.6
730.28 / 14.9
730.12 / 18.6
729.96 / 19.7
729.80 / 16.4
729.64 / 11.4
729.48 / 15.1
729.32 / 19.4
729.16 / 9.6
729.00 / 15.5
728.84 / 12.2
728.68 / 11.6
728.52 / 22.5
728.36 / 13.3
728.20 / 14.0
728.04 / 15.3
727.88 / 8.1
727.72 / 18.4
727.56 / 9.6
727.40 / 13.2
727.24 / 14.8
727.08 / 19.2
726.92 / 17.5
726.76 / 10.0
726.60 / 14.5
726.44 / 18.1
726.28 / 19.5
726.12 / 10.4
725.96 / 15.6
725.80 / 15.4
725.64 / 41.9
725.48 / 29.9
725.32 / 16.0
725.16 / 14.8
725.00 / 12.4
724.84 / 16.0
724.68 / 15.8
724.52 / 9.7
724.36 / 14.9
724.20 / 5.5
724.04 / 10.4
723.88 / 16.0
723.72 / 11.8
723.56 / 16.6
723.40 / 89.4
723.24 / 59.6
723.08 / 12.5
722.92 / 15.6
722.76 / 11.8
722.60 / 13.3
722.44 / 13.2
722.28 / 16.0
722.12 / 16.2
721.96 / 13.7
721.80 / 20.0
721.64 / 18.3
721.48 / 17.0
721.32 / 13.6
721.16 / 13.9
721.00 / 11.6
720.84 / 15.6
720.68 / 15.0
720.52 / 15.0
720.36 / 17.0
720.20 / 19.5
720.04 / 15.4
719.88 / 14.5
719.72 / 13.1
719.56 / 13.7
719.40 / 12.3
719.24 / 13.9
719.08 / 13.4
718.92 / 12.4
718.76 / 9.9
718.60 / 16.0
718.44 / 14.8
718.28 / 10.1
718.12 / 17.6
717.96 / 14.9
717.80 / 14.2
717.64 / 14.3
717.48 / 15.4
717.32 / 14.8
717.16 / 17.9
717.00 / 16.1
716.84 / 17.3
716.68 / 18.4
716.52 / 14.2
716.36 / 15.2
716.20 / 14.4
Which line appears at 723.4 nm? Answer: H-alpha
